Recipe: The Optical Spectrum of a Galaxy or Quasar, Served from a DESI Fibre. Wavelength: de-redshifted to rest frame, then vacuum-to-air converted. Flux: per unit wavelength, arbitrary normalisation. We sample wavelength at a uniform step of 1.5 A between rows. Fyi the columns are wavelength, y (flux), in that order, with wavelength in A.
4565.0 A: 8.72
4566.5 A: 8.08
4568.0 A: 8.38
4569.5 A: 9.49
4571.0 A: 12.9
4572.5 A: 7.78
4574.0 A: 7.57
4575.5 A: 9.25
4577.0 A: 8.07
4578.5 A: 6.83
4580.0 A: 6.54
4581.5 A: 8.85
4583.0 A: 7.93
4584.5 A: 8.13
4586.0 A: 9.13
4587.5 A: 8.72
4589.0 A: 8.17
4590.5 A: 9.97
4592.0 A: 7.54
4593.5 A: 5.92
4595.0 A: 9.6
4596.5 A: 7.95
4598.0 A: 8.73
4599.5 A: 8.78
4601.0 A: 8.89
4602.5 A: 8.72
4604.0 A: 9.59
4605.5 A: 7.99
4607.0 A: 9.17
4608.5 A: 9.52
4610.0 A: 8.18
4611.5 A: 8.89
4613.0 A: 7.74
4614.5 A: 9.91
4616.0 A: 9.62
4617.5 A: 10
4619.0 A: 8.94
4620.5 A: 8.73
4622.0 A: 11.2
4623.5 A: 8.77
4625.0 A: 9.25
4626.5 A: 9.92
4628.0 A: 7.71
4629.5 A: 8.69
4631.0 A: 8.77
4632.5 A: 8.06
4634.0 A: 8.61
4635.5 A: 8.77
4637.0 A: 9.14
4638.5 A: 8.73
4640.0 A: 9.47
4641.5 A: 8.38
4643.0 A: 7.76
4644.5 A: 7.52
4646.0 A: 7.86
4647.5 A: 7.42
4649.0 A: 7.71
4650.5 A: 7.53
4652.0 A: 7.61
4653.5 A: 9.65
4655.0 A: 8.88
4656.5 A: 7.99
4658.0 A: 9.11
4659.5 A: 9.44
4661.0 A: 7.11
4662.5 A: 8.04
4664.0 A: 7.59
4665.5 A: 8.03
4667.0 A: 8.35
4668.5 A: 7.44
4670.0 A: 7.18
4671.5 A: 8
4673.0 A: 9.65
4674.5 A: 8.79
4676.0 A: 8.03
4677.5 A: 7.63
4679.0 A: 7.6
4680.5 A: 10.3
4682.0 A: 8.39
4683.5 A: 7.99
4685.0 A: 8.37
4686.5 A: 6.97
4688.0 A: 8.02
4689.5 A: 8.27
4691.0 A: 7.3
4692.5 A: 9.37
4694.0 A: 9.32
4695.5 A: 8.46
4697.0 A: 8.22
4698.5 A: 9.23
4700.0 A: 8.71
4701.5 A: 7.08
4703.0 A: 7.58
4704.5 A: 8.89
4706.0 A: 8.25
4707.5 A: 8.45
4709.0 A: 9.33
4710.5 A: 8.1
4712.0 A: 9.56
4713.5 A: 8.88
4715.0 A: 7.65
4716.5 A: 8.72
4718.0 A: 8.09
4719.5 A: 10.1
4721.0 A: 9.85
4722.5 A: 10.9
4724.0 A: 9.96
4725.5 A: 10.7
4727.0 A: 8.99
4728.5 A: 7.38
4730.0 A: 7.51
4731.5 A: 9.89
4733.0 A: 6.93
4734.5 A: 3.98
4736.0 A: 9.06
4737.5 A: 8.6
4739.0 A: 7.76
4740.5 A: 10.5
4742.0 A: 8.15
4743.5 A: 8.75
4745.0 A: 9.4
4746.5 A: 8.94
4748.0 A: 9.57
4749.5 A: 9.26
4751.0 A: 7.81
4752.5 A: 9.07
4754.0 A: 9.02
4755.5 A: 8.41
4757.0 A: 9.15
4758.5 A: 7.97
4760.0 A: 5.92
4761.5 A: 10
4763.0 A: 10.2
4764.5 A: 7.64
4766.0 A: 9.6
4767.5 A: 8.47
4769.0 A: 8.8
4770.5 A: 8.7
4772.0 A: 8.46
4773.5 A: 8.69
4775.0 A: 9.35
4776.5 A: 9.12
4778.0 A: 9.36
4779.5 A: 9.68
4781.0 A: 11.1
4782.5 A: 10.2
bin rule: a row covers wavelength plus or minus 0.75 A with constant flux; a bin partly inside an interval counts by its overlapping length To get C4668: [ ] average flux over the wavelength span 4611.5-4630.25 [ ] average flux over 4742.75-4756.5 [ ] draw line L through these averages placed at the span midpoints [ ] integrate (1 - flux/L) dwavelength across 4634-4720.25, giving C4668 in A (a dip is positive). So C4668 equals 6.8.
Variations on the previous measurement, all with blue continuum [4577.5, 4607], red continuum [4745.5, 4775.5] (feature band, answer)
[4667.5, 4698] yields 1.0 A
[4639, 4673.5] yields 1.4 A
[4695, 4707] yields 0.4 A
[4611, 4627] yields -1.8 A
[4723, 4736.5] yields 0.6 A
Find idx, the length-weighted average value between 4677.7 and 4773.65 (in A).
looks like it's 8.61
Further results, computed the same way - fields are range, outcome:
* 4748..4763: 8.65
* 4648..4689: 8.2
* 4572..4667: 8.51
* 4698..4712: 8.45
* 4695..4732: 8.81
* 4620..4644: 8.86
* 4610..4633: 9.06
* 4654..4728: 8.55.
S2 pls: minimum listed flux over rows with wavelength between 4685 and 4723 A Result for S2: 6.97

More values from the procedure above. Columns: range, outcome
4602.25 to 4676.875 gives 7.11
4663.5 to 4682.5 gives 7.18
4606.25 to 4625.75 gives 7.74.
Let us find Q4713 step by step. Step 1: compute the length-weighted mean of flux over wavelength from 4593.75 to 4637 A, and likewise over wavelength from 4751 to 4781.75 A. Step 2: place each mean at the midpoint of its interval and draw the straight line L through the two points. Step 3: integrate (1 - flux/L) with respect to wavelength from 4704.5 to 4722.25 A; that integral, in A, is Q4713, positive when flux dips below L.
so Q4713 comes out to 0.1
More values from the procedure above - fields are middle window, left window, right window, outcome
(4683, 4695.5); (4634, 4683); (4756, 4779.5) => 0.3 A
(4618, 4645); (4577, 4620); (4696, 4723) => -0.7 A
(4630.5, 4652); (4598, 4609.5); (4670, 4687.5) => 0.9 A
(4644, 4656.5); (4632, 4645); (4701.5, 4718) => 0.7 A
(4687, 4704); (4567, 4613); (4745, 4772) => 0.7 A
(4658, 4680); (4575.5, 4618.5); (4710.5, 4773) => 1.3 A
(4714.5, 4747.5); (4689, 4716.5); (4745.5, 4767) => -0.4 A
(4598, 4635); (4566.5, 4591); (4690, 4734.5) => -1.6 A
